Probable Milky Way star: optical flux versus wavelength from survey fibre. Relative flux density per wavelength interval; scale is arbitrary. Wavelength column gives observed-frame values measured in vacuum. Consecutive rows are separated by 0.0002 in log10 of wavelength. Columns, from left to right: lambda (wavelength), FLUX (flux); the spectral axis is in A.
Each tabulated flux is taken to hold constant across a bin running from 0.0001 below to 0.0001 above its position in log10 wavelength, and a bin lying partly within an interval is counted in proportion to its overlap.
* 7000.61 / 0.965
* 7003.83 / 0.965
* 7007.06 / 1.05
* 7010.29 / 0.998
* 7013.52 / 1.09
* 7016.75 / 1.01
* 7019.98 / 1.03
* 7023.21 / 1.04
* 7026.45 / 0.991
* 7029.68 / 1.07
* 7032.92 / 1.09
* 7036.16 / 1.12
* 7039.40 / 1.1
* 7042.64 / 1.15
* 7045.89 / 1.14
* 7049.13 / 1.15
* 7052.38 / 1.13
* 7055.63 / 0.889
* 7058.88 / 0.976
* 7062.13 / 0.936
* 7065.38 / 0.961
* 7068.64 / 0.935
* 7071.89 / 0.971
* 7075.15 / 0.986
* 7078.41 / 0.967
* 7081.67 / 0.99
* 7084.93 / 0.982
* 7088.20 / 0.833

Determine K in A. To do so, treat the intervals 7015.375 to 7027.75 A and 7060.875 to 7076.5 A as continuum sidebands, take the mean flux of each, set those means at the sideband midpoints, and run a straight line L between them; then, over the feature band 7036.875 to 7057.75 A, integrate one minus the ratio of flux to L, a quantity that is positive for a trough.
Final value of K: -2.2 A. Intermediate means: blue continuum 1.02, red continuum 0.958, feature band 1.09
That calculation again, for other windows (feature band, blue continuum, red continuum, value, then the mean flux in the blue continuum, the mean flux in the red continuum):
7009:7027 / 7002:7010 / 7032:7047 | 0.3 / 1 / 1.12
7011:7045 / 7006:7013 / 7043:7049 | 0.6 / 1.03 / 1.14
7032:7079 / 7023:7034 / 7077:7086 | -0.9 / 1.05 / 0.98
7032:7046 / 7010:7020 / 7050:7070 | -1.6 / 1.04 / 0.978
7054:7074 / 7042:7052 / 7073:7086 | 2.1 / 1.14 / 0.981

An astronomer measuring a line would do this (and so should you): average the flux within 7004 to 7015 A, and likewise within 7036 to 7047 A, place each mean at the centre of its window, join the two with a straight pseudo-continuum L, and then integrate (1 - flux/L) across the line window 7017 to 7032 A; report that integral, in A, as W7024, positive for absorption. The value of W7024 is 0.6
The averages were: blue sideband 1.03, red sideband 1.13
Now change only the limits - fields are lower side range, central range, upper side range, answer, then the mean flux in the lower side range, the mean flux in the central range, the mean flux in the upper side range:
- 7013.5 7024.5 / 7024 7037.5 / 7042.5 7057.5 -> -0.1 A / 1.04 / 1.06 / 1.08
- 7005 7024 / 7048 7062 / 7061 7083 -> -0.5 A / 1.03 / 1.02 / 0.964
